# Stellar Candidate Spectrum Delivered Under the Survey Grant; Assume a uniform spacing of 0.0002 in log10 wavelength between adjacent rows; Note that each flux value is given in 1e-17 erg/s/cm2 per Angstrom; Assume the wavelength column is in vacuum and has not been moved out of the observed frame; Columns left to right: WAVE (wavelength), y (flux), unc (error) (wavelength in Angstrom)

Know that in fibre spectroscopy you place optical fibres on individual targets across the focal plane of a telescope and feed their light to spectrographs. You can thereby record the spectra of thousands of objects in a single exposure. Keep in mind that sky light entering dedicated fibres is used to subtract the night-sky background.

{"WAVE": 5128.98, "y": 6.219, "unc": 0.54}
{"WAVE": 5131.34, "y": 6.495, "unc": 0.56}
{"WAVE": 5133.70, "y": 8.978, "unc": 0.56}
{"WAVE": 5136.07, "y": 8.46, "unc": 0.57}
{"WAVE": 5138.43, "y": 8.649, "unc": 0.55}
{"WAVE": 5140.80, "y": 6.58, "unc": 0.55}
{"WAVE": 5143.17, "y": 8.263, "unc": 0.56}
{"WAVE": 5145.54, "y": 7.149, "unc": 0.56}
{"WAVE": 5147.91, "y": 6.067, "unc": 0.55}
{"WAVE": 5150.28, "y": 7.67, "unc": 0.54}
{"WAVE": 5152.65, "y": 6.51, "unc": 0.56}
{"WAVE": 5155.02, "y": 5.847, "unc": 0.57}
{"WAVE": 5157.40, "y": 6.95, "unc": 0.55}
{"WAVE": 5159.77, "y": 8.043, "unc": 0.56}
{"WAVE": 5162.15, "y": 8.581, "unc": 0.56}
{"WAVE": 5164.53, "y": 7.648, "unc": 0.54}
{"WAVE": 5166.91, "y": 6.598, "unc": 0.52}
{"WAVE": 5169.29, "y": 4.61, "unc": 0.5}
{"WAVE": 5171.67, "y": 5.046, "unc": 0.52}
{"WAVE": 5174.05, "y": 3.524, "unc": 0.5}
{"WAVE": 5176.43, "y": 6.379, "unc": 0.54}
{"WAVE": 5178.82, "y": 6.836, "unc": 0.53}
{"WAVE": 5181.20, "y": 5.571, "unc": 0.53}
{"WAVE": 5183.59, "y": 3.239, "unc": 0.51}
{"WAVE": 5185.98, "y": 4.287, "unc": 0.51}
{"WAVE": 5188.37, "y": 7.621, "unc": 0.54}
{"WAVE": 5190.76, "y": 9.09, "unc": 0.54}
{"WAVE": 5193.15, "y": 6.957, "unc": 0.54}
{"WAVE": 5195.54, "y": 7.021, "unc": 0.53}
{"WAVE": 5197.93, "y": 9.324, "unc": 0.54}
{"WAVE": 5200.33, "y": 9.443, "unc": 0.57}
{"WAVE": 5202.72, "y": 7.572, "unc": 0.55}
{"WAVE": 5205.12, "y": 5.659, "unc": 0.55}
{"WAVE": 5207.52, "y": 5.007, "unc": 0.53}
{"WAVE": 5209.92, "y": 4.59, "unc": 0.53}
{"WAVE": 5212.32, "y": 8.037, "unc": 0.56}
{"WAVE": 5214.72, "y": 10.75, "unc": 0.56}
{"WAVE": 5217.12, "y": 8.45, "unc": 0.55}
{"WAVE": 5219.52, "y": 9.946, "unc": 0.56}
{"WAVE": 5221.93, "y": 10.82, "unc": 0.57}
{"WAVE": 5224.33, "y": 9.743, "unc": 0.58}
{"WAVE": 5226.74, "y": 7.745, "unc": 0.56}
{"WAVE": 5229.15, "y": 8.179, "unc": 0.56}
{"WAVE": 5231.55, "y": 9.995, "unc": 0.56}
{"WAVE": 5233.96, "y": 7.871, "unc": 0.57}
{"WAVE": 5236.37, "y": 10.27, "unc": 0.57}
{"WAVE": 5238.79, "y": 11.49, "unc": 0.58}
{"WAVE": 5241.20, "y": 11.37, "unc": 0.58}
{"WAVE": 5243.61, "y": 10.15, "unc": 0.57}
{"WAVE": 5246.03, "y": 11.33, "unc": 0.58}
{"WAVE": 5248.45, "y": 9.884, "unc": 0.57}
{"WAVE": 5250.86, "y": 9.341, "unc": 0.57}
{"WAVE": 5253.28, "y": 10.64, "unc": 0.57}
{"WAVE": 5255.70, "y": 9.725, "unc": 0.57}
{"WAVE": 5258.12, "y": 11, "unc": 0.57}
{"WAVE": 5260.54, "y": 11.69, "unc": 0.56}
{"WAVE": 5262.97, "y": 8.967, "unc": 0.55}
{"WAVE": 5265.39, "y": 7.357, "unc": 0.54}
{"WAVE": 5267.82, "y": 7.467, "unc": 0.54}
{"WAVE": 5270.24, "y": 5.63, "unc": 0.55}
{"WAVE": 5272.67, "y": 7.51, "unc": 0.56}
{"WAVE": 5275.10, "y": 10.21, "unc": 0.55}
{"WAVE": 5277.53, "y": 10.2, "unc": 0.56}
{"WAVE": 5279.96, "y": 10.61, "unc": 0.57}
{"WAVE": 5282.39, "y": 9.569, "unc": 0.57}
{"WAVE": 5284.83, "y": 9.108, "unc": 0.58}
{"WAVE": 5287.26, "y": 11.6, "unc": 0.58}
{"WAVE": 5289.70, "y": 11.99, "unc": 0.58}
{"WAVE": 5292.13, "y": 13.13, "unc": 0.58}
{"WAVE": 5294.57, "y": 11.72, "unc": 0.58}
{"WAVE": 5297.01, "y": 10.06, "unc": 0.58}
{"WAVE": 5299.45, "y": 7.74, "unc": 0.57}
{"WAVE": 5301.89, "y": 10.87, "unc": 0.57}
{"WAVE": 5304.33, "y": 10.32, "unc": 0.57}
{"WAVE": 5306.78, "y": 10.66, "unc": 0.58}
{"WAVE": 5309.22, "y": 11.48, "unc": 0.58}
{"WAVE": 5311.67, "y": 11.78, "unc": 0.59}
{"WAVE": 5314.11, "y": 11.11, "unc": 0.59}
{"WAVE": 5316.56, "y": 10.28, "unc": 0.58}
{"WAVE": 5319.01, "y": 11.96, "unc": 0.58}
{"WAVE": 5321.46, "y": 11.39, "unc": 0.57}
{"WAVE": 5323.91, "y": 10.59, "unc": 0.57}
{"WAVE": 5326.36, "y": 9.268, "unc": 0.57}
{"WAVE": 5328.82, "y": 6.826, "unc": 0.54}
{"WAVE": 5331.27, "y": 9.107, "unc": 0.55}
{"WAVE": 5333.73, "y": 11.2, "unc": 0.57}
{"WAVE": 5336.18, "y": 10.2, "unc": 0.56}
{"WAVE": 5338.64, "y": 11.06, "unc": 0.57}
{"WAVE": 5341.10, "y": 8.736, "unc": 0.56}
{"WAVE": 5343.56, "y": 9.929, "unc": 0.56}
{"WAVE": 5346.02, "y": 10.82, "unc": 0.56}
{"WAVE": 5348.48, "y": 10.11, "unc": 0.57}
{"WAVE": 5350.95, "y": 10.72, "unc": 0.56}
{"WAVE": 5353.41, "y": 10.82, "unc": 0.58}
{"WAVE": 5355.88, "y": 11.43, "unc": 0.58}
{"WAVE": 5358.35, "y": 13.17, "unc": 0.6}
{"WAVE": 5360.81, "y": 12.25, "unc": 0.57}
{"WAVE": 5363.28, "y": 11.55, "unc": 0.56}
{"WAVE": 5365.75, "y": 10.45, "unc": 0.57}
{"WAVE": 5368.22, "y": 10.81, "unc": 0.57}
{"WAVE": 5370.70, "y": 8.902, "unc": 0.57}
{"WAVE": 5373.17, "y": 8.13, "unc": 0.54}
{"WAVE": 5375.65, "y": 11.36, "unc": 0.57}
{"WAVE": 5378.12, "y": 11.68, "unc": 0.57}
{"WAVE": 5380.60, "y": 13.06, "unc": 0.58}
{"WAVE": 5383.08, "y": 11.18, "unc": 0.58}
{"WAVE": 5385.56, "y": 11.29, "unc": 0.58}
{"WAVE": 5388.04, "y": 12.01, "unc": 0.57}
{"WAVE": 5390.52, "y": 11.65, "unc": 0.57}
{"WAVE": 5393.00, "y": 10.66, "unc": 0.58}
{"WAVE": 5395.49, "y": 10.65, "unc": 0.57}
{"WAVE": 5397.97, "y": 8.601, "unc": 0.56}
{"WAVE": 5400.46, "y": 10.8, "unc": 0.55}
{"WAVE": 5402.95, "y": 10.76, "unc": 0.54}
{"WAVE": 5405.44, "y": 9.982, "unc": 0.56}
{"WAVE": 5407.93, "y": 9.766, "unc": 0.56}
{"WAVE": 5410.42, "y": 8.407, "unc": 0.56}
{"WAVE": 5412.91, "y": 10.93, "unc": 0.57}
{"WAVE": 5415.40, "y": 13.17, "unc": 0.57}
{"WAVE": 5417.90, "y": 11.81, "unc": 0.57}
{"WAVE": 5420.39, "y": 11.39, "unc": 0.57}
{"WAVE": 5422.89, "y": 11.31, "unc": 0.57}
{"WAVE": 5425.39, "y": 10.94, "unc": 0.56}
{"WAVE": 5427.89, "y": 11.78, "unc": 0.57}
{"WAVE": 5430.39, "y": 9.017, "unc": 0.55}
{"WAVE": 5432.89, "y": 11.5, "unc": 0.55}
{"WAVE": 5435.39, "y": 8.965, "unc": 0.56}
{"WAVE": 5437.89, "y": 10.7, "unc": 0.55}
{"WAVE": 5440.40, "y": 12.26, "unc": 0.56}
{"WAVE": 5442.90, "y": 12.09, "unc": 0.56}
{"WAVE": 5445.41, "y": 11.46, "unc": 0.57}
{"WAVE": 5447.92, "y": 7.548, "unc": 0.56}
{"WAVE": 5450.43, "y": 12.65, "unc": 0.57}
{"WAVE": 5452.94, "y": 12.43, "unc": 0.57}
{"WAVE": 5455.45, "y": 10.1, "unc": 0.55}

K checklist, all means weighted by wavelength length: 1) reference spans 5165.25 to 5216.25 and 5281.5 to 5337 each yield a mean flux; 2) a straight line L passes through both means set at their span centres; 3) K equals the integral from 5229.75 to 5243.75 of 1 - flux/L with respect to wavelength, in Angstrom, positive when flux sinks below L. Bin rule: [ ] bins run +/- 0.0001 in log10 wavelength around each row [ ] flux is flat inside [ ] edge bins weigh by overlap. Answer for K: -3.5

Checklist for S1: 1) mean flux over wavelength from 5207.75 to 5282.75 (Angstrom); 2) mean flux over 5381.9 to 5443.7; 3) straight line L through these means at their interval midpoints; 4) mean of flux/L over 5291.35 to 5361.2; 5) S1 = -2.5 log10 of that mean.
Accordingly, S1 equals -0.06 mag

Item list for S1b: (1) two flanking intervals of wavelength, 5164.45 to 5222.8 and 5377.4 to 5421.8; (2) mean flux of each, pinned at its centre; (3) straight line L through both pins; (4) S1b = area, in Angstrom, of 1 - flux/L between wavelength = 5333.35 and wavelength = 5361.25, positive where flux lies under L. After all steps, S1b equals -2.4 Angstrom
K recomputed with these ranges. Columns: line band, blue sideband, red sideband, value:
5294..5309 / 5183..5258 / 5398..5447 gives -1.1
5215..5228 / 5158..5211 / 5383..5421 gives -4.0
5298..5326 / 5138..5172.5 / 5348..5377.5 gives -2.3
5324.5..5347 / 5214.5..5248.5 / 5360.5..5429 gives 1.7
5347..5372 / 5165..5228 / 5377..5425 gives -2.0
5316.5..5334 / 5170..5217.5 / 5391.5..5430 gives -1.7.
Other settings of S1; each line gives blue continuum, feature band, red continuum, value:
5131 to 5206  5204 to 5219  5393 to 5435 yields 0.05 mag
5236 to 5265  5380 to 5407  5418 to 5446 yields 0.00 mag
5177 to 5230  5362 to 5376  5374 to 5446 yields 0.02 mag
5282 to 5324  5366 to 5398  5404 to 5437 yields -0.01 mag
